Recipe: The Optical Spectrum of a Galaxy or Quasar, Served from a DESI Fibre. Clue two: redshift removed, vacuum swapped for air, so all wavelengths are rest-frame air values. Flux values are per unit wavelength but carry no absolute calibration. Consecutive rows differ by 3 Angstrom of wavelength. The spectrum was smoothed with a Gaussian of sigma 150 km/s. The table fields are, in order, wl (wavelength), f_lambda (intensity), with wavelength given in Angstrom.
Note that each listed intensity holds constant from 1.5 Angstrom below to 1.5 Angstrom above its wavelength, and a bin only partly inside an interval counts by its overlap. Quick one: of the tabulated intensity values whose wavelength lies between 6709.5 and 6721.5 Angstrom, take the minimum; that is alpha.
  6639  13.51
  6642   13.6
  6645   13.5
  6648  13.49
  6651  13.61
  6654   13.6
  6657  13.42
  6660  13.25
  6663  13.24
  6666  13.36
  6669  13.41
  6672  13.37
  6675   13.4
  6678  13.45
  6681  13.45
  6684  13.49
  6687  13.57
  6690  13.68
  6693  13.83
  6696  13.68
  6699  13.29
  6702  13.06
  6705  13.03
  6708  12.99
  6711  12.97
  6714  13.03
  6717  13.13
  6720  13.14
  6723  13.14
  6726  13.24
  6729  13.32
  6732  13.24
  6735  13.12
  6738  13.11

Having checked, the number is 12.97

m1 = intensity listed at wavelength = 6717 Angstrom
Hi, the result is 13.13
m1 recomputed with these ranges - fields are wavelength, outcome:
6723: 13.14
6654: 13.6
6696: 13.68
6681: 13.45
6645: 13.5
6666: 13.36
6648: 13.49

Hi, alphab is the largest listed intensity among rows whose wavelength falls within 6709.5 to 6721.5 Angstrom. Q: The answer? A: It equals 13.14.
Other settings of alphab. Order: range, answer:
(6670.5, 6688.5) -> 13.57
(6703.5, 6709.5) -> 13.03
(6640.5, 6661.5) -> 13.61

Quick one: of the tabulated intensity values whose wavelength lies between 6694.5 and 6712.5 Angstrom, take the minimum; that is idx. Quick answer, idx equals 12.97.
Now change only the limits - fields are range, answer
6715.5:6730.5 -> 13.13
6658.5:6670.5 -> 13.24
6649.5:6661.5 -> 13.25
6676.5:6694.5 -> 13.45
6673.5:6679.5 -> 13.4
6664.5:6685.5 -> 13.36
